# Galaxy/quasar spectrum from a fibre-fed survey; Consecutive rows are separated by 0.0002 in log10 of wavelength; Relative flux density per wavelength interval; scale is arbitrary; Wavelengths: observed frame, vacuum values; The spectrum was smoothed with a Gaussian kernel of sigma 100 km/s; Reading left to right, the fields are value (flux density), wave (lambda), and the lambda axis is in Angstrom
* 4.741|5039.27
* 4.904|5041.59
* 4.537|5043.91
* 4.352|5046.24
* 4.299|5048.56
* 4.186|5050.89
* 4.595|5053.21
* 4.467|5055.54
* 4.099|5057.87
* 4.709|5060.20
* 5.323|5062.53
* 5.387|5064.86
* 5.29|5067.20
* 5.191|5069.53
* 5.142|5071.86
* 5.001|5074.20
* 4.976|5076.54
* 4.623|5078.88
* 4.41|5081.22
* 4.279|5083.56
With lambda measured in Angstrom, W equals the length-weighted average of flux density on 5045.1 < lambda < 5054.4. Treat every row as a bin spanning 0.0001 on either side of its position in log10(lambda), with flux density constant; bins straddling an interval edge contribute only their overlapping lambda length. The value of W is 4.36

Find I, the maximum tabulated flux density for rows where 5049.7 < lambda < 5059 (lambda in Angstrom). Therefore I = 4.595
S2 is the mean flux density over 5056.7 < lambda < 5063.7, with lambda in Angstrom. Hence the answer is 4.71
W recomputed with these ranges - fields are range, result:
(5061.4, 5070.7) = 5.3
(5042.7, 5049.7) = 4.4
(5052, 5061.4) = 4.47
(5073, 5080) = 4.86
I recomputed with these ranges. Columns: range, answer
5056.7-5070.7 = 5.387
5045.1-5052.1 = 4.352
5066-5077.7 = 5.29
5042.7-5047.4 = 4.537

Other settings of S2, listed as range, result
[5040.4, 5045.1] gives 4.72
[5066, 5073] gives 5.21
